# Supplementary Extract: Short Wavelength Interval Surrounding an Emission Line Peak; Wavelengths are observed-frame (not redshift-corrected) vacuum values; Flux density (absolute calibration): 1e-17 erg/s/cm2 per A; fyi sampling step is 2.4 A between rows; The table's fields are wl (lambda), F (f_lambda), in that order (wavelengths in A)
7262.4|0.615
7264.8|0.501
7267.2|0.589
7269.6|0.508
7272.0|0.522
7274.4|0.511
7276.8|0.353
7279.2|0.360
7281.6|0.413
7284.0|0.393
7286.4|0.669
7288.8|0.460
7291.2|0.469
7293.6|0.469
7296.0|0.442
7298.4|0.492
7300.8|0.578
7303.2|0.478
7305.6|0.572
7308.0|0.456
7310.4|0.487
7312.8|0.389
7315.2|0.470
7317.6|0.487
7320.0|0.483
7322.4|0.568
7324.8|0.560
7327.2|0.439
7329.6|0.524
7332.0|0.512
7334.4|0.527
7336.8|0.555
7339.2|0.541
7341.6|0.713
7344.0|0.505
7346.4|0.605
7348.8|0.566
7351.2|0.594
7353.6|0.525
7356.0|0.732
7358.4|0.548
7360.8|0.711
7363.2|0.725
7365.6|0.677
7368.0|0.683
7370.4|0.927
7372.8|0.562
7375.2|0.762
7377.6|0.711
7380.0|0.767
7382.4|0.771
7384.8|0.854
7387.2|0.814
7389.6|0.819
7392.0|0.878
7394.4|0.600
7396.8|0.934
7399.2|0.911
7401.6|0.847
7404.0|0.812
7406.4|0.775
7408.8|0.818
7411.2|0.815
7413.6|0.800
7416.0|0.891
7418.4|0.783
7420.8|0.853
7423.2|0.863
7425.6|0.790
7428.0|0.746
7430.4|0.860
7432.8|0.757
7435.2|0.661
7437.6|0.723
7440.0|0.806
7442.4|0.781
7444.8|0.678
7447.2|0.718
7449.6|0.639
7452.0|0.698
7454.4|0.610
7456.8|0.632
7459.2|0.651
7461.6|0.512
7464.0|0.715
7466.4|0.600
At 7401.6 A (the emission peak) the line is Mg II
